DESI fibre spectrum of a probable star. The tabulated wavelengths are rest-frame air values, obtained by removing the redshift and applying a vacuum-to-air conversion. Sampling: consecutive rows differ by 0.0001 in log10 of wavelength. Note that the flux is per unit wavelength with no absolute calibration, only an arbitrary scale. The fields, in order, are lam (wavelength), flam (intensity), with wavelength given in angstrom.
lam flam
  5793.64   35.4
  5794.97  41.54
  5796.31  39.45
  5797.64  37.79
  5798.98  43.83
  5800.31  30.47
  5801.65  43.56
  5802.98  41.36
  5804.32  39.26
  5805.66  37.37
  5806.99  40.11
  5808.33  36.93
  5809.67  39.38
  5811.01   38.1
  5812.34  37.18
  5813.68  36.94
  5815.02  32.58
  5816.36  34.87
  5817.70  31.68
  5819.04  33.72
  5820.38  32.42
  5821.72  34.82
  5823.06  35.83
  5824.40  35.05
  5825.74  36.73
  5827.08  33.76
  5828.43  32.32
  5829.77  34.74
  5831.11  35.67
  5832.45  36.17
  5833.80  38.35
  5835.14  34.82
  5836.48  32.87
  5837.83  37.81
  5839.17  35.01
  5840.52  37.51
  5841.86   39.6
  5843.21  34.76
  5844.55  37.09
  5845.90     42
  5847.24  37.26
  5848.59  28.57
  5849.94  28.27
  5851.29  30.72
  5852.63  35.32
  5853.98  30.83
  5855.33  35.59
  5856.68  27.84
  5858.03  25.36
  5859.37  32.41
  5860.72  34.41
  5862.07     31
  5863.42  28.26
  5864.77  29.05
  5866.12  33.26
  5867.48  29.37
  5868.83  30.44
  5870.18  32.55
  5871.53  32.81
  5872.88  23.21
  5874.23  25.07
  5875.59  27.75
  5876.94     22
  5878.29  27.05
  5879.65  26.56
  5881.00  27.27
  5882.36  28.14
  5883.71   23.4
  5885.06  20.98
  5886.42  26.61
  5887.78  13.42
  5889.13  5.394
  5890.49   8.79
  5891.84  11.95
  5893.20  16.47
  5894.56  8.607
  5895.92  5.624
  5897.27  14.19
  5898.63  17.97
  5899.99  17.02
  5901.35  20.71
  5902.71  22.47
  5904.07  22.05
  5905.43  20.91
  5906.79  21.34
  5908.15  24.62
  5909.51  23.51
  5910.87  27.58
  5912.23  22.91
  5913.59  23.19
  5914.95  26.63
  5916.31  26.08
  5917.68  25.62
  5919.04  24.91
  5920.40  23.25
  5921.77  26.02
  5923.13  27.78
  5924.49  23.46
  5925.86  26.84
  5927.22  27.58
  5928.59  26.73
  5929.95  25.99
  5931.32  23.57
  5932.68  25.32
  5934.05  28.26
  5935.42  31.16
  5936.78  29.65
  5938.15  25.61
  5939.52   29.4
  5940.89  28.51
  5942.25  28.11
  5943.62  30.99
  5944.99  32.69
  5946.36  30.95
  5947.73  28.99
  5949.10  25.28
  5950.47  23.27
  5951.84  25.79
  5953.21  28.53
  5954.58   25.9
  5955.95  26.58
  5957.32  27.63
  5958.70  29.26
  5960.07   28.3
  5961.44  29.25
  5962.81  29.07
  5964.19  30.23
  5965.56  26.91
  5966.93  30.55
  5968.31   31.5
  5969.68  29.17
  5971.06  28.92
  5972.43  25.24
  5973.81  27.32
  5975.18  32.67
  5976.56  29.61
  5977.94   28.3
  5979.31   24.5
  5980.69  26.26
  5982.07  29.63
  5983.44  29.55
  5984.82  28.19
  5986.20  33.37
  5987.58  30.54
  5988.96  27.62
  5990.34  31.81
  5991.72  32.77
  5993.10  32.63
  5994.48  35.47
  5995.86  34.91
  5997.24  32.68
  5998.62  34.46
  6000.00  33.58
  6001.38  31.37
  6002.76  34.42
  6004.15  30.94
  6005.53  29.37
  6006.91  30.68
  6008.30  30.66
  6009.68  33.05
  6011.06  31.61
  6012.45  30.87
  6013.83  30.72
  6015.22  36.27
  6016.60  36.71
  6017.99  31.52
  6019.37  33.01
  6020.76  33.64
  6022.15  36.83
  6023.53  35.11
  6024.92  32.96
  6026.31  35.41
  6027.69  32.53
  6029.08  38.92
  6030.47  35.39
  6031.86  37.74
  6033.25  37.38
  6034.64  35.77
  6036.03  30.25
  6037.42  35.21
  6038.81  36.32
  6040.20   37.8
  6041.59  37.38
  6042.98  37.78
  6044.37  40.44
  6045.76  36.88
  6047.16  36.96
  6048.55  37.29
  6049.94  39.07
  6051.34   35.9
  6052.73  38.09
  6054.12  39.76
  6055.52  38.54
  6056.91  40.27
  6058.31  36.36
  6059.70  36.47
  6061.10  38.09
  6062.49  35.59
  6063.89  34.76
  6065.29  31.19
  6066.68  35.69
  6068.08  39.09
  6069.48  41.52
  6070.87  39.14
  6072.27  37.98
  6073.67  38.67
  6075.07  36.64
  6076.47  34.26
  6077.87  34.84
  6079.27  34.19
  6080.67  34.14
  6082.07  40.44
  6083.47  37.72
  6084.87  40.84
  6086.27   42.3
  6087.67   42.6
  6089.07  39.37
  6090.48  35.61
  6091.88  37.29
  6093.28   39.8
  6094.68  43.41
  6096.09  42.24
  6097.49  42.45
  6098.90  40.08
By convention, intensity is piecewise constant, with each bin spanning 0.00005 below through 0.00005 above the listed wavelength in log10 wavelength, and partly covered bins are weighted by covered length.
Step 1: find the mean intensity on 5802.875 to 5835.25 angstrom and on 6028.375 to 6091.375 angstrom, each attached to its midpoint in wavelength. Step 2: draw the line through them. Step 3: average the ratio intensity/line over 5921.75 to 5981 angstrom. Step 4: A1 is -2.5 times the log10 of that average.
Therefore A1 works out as 0.30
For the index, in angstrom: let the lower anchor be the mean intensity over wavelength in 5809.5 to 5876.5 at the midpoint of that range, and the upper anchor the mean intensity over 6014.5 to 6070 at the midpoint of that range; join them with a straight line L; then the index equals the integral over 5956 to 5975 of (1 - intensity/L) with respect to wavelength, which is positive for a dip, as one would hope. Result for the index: 3.5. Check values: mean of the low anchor 33.3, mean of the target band 28.8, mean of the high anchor 36.4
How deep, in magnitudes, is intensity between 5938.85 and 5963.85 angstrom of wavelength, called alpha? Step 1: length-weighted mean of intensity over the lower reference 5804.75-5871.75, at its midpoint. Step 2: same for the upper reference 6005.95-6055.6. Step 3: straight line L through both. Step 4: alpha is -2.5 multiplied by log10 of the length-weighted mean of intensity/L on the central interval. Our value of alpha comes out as 0.23 mag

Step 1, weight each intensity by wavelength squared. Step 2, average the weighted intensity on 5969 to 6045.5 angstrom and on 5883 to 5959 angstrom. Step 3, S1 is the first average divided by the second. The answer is 1.43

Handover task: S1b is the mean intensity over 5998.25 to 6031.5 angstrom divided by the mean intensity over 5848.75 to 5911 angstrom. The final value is 1.39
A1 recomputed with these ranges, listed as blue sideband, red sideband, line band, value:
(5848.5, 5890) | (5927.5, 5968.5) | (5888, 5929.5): 0.322 mag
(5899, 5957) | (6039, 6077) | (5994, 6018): 0.001 mag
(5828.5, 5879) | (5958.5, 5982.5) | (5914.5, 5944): 0.118 mag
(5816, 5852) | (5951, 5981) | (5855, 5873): 0.098 mag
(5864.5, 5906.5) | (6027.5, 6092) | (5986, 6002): -0.042 mag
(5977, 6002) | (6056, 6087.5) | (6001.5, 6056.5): -0.032 mag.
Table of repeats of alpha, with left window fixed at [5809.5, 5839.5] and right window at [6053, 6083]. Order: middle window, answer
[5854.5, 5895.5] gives 0.395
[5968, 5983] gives 0.267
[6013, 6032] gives 0.062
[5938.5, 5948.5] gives 0.210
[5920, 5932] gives 0.363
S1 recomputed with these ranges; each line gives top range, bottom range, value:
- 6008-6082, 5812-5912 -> 1.36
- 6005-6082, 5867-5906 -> 1.80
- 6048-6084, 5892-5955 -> 1.60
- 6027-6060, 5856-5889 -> 1.45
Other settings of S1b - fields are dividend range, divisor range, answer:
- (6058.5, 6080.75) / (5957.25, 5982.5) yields 1.27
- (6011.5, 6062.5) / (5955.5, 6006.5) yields 1.20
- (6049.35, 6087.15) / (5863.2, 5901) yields 1.72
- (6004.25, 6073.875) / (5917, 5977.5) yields 1.29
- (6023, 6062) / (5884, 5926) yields 1.82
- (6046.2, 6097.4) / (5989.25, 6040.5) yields 1.13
